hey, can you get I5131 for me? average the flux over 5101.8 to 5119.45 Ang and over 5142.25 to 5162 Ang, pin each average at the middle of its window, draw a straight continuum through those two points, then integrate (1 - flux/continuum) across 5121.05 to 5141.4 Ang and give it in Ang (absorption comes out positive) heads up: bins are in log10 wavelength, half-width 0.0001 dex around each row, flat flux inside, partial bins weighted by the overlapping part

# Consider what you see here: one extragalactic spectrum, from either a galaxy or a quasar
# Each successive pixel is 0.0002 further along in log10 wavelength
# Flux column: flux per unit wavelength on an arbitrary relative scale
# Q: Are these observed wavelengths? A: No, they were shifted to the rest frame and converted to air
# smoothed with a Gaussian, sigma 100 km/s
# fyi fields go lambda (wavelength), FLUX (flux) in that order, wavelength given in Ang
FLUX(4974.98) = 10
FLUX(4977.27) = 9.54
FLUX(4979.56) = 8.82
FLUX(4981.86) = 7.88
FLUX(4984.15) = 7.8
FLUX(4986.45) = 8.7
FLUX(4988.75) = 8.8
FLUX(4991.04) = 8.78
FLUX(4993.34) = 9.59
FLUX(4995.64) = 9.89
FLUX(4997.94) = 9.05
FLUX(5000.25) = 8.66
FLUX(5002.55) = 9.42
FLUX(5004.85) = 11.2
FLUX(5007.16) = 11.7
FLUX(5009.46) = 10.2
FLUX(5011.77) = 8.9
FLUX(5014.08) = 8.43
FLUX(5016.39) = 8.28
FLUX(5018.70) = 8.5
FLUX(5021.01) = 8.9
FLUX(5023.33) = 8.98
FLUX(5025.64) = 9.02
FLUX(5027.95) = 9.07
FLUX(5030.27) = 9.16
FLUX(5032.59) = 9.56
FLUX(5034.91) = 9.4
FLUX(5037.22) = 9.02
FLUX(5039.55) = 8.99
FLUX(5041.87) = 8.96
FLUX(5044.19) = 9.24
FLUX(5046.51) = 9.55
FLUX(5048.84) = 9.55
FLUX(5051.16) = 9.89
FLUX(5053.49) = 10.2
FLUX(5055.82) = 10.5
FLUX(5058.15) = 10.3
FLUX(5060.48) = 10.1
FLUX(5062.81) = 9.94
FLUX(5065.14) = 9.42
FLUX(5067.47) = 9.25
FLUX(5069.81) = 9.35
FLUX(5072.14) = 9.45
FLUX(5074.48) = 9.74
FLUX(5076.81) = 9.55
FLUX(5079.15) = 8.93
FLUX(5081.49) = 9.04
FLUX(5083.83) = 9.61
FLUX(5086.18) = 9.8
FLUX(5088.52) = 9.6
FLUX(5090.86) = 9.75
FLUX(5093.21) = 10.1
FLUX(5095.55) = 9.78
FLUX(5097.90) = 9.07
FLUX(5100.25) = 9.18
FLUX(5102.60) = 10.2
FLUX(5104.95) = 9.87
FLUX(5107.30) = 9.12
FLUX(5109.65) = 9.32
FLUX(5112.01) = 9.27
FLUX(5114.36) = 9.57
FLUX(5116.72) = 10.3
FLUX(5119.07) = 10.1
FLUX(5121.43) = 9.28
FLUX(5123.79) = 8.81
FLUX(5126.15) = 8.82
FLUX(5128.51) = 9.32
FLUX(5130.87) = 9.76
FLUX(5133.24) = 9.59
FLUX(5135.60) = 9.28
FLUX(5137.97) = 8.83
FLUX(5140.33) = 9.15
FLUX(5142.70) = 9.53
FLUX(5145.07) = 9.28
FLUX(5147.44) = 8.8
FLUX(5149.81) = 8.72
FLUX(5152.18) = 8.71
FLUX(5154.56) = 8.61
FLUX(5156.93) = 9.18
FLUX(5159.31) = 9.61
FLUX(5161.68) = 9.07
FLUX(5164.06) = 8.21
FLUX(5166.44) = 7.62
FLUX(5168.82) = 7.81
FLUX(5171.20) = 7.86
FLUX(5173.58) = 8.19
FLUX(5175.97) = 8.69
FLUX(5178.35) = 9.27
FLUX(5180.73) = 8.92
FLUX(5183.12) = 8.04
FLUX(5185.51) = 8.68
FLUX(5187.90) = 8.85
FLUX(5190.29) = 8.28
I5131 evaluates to 0.36 Ang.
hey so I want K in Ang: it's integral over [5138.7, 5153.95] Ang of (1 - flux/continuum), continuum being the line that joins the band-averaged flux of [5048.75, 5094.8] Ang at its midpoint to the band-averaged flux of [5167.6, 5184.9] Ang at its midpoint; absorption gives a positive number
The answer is -0.4 Ang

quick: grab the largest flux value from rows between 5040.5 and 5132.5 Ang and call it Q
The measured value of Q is 10.5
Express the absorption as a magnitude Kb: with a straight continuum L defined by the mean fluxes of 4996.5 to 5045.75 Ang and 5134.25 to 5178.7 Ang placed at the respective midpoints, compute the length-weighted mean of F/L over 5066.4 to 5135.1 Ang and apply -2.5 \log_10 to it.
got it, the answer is -0.06 mag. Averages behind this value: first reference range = 9.27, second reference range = 8.75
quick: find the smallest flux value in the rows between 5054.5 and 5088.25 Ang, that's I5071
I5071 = 8.93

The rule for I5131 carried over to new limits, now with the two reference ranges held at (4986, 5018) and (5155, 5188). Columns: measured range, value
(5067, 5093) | -1.4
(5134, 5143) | -0.5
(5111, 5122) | -1.1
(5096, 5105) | -0.7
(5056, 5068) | -1.0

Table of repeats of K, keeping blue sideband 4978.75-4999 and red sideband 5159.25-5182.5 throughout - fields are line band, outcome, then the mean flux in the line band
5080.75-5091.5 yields -1.2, 9.57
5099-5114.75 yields -1.7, 9.5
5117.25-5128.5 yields -1.0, 9.32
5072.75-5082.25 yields -0.8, 9.34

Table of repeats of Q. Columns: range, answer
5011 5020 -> 8.9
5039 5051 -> 9.55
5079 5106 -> 10.2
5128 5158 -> 9.76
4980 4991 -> 8.8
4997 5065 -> 11.7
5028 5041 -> 9.56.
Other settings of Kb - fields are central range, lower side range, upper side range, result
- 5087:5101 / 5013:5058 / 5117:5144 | -0.033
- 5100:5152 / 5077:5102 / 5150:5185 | -0.035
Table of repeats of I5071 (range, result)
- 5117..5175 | 7.62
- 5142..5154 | 8.71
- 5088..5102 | 9.07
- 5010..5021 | 8.28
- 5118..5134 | 8.81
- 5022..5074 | 8.96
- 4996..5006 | 8.66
